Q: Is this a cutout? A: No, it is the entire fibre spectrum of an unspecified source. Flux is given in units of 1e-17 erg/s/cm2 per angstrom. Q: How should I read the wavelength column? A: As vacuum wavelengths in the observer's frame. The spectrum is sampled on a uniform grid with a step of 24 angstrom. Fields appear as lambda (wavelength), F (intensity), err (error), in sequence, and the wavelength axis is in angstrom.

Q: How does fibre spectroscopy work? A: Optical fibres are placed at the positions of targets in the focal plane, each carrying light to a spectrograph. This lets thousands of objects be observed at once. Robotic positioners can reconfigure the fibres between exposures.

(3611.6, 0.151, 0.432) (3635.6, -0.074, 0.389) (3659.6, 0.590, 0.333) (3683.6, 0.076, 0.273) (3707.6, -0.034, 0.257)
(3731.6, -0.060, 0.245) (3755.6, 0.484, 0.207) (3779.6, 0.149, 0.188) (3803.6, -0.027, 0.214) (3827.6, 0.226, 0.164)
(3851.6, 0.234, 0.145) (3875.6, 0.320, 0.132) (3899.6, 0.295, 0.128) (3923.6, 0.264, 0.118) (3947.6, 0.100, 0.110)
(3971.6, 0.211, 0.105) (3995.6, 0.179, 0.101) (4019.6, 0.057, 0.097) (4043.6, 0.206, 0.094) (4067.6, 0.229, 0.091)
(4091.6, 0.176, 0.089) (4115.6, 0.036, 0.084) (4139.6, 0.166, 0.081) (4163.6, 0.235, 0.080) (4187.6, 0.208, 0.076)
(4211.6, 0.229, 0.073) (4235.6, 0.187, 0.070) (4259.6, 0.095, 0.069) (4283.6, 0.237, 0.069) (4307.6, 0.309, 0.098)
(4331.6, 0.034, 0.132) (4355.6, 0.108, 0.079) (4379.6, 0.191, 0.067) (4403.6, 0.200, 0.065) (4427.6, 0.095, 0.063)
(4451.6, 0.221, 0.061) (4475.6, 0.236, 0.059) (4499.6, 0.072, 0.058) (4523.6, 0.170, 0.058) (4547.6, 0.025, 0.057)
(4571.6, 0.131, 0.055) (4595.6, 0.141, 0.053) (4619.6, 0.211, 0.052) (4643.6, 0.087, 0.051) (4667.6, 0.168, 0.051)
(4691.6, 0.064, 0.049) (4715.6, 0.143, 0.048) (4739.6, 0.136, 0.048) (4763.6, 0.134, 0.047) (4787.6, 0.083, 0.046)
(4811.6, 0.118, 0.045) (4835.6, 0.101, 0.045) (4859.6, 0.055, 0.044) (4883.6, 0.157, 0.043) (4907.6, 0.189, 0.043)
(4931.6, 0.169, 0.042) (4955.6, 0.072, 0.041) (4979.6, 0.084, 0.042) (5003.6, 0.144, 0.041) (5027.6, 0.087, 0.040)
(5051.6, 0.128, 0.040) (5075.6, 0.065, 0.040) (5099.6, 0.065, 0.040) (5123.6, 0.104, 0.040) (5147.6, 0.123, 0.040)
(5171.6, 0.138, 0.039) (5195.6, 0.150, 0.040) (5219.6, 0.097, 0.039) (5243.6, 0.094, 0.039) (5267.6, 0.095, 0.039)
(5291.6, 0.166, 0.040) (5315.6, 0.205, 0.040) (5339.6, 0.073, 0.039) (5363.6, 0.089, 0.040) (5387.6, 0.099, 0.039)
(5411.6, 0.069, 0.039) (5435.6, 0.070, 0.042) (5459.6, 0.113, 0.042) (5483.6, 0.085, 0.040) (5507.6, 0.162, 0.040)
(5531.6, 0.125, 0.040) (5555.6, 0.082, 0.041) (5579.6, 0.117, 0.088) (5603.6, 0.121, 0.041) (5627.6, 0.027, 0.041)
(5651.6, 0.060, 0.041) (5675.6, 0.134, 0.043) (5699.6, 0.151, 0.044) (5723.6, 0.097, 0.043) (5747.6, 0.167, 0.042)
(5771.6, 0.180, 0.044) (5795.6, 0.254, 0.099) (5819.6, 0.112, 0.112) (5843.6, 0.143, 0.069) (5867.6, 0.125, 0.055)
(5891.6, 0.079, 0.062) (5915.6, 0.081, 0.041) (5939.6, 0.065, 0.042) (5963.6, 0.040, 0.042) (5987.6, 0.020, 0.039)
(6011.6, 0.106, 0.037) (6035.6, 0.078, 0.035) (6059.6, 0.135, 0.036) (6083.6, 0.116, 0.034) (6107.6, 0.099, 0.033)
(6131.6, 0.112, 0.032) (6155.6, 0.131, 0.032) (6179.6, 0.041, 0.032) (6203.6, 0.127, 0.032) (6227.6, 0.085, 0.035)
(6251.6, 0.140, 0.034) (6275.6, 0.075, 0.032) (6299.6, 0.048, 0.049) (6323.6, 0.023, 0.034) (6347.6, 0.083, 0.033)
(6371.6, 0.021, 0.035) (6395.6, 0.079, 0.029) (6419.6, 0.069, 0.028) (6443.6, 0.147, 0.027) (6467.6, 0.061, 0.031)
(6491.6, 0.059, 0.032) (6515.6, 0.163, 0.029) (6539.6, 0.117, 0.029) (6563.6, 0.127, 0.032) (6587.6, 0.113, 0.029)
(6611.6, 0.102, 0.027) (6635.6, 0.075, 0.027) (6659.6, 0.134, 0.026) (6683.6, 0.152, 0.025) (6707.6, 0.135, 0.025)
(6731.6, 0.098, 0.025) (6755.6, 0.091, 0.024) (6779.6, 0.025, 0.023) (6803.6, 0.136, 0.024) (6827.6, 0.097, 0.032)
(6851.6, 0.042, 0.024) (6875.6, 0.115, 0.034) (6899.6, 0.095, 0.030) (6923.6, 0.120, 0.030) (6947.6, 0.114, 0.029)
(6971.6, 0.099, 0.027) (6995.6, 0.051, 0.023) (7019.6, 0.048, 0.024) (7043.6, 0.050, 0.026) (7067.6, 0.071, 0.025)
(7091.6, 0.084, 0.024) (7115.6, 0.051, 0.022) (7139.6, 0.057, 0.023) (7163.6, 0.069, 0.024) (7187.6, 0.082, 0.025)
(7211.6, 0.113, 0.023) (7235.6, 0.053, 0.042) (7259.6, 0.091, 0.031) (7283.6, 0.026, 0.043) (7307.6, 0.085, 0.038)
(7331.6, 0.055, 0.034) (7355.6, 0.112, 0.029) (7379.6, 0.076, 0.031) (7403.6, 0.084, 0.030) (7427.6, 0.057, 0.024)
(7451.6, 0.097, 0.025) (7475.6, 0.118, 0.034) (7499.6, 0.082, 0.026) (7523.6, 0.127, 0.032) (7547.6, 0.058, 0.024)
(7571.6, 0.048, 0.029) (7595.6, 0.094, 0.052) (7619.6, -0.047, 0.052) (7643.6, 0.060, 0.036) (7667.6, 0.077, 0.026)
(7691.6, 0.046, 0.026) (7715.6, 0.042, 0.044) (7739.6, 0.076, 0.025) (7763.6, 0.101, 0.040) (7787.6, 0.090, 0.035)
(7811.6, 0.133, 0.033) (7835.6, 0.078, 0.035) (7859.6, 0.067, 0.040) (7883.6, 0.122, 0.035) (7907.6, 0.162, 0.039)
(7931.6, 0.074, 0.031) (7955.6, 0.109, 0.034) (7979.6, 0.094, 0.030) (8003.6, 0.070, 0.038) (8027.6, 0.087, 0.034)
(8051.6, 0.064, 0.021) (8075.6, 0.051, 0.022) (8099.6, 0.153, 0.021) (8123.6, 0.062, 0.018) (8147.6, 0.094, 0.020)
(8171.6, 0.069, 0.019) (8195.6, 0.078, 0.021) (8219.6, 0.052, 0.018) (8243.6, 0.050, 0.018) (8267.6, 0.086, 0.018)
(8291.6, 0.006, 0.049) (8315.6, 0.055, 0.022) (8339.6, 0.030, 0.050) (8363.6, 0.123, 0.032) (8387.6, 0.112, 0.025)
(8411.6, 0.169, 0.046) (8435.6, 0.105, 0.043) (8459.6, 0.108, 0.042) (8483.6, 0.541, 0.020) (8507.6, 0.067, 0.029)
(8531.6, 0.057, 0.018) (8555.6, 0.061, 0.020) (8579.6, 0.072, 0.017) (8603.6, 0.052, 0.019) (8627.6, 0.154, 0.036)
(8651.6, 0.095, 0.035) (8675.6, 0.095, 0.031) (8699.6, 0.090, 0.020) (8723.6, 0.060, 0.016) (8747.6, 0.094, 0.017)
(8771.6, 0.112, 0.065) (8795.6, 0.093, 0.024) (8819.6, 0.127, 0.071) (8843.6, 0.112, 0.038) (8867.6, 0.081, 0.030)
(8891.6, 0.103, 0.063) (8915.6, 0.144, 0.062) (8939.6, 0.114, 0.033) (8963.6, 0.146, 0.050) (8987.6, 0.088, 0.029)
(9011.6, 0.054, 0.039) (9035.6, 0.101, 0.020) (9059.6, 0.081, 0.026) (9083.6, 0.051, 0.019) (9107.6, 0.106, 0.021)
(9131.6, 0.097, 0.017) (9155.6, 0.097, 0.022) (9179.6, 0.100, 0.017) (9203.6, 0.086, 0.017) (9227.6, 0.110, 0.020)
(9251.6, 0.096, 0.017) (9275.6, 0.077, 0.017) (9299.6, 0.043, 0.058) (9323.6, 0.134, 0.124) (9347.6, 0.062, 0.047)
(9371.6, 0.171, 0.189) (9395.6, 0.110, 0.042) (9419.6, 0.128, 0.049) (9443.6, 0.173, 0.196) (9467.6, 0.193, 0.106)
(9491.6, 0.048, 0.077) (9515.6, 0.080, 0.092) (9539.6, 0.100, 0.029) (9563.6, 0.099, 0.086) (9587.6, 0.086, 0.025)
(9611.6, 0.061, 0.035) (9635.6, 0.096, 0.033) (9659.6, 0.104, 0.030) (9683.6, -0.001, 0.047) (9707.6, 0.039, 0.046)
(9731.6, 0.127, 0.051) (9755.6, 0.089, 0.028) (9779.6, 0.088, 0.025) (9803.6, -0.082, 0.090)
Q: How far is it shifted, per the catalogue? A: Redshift 1.275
